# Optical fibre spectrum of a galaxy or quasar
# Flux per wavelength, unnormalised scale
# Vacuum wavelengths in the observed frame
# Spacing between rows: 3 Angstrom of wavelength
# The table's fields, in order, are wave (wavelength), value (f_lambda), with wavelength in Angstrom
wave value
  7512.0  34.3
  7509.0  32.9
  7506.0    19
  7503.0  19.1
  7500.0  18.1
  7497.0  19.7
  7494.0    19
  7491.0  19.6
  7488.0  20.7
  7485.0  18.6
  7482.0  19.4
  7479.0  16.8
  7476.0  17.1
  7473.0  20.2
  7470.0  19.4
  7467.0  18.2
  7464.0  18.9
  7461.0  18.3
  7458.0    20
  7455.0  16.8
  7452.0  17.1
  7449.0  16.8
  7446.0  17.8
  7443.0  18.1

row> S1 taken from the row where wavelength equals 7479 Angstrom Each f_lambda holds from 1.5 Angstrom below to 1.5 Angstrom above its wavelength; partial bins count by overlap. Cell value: 16.8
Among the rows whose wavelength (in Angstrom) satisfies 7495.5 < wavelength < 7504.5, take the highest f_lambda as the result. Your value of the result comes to 19.7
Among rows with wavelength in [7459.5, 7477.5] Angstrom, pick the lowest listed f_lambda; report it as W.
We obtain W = 17.1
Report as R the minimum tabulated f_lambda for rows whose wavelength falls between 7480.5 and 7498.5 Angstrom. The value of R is 18.6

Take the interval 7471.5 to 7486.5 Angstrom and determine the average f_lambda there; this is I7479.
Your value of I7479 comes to 18.4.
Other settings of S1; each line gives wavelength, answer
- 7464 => 18.9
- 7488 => 20.7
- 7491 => 19.6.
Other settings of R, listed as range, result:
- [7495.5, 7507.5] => 18.1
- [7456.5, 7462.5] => 18.3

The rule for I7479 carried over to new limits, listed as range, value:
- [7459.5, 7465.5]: 18.6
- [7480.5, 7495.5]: 19.5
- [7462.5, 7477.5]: 18.8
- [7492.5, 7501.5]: 18.9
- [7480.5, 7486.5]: 19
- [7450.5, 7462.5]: 18.1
